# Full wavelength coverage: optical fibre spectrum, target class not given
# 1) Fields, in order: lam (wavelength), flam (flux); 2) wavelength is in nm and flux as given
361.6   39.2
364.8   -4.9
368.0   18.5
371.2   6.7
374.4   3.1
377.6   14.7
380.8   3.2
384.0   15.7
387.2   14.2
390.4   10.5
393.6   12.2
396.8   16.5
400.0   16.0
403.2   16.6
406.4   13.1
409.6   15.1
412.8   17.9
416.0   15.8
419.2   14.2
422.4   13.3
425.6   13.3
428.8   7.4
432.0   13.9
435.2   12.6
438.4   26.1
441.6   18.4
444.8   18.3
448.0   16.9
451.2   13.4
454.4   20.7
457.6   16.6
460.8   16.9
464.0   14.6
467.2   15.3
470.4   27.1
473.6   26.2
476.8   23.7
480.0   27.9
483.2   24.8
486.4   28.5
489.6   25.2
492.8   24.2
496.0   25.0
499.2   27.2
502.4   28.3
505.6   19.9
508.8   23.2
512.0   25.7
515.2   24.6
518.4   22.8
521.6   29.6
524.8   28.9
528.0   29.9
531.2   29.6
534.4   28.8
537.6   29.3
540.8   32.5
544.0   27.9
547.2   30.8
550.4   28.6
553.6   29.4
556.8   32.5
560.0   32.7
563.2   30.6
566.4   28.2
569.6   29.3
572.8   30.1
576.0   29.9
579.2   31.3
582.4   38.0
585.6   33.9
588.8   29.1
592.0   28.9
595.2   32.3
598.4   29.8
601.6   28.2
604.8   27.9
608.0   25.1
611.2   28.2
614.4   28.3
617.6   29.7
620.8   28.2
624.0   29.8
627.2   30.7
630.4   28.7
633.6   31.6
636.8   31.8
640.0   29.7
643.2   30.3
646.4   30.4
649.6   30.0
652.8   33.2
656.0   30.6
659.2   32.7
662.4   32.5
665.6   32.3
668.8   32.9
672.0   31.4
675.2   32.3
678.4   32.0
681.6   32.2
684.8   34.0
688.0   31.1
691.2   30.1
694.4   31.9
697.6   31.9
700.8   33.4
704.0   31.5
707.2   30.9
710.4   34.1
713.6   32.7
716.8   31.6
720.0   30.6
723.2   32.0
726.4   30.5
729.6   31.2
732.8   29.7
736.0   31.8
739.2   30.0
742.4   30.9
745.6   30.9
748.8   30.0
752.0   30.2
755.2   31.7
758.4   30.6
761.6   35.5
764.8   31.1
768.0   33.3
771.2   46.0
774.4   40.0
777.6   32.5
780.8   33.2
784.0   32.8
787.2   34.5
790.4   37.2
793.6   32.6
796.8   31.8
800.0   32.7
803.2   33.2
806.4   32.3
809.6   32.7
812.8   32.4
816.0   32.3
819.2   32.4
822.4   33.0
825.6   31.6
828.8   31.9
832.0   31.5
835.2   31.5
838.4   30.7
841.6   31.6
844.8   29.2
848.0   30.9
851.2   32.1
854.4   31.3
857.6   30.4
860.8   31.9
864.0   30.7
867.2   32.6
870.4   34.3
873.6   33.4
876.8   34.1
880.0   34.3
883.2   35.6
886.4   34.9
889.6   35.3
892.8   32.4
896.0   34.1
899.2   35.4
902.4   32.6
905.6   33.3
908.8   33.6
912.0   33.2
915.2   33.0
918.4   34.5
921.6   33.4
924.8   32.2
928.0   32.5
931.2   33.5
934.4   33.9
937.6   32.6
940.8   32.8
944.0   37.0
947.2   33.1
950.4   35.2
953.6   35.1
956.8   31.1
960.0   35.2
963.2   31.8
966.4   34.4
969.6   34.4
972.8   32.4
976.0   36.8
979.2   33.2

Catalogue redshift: 0.176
